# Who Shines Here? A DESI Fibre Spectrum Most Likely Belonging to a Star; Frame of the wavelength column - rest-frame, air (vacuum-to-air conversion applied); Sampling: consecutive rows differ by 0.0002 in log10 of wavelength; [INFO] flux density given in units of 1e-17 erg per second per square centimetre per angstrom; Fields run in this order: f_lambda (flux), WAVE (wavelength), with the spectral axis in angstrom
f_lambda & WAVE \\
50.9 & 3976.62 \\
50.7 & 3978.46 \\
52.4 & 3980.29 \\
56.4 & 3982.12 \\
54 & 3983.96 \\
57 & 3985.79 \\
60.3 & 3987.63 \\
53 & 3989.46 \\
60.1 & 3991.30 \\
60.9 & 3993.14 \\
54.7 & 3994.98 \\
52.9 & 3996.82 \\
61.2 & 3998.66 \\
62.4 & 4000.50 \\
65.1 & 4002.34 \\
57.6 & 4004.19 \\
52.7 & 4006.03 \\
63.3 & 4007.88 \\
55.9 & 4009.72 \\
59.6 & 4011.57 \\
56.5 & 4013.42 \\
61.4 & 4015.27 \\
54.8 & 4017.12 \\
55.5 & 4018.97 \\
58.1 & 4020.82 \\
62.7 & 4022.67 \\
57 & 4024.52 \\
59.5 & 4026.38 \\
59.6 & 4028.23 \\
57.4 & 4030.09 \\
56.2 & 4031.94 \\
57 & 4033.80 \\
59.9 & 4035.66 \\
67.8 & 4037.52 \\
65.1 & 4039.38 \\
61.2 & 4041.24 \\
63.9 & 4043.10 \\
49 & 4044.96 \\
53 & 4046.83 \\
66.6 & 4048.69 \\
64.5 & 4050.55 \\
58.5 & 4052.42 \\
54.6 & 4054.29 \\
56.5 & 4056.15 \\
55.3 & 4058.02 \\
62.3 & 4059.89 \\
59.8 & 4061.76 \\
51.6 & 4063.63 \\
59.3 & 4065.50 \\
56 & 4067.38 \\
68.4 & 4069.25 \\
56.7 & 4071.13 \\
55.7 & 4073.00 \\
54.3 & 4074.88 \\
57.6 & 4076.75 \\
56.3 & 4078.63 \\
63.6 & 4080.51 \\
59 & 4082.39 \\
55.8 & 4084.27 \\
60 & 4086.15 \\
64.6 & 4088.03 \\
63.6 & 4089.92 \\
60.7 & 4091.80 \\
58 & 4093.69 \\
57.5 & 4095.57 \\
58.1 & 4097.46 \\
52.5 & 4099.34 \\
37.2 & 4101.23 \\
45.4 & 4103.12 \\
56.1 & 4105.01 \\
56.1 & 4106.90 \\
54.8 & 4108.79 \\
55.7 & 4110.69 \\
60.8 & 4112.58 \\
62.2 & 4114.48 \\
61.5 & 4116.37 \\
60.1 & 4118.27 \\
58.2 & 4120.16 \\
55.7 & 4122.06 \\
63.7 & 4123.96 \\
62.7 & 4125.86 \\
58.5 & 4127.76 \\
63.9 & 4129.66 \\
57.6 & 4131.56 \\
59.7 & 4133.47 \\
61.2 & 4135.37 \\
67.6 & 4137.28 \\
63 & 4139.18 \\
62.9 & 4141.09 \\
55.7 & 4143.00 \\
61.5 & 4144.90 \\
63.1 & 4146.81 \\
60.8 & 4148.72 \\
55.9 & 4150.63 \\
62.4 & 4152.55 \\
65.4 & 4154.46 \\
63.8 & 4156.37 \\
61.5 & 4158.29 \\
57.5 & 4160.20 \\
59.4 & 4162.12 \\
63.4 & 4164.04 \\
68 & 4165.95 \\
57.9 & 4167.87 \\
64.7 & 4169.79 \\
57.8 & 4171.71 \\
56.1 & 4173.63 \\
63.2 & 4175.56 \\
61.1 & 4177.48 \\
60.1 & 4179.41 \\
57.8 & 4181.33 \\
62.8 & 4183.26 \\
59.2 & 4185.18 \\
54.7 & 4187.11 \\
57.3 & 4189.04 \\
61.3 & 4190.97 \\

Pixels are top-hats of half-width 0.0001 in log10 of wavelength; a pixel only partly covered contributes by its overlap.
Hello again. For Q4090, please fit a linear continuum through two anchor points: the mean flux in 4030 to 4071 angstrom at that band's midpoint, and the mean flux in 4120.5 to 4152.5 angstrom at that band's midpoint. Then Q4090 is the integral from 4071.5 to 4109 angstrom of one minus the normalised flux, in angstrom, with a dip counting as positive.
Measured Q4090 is 2.2 angstrom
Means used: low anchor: 59.3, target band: 56.4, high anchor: 60.8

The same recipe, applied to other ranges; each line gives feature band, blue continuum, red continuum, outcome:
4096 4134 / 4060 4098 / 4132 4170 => 2.1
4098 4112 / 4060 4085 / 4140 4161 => 1.8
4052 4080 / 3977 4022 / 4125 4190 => 0.6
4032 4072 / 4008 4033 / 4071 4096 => -0.5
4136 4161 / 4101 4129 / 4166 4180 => -1.1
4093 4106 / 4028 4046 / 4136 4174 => 1.8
